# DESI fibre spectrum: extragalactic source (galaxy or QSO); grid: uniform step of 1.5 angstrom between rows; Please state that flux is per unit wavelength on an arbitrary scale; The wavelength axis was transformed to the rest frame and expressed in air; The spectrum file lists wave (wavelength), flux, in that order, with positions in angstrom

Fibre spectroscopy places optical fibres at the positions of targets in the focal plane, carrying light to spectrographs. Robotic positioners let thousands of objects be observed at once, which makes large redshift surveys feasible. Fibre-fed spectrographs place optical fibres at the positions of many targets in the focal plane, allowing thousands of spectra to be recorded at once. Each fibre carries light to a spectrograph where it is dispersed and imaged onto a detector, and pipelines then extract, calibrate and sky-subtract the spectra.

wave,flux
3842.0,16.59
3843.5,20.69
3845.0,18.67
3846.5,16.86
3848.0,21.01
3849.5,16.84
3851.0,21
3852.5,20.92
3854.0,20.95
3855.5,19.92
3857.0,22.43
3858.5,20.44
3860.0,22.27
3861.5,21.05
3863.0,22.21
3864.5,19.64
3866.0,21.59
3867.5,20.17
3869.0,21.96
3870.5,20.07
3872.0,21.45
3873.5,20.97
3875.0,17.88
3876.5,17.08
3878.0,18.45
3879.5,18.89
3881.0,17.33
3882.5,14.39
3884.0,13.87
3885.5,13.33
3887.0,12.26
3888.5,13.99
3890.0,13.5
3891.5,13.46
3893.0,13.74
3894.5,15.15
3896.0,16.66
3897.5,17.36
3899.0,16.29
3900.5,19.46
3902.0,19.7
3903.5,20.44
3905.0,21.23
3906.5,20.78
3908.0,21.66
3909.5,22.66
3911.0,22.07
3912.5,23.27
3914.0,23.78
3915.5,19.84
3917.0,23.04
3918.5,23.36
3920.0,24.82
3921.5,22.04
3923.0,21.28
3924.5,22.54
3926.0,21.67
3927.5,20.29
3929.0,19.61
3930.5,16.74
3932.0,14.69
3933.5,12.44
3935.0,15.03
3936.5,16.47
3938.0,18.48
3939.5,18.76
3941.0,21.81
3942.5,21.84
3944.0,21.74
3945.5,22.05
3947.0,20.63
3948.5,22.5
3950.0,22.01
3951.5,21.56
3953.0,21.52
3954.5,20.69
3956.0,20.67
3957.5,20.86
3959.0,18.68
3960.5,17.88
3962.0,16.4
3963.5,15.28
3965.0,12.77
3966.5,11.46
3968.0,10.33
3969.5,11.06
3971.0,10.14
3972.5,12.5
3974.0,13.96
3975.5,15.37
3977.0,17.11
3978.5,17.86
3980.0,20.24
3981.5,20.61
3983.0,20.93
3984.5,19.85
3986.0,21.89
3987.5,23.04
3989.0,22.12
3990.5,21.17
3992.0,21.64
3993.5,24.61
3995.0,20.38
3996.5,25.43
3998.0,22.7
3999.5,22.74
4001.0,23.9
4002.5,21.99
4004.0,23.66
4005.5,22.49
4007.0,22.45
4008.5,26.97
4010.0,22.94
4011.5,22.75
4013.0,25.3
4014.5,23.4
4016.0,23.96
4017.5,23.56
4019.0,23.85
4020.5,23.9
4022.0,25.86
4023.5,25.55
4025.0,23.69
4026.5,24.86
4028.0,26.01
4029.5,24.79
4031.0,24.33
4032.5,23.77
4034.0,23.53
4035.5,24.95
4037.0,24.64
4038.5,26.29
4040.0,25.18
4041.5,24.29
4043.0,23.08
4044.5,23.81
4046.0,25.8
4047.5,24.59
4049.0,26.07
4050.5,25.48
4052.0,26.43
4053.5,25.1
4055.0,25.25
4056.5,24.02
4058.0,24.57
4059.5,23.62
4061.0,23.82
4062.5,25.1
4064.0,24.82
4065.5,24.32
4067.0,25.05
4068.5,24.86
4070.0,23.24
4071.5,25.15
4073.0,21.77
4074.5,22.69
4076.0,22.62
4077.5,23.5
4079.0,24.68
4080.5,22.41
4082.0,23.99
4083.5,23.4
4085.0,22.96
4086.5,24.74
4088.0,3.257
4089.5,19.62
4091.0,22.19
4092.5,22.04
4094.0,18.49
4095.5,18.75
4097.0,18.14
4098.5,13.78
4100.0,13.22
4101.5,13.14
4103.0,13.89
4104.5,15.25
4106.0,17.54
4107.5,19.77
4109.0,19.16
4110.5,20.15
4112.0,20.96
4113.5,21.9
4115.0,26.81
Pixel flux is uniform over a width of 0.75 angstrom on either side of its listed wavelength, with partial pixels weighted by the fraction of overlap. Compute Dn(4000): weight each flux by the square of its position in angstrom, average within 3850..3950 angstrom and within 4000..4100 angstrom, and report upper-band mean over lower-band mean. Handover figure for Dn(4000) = 1.30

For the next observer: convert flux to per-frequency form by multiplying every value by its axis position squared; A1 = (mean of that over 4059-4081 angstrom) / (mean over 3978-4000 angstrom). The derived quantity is 1.14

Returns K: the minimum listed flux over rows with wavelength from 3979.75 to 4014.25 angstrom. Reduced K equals 19.85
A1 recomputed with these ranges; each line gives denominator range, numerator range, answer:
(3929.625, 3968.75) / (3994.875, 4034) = 1.36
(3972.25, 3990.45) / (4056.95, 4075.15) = 1.32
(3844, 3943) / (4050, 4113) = 1.22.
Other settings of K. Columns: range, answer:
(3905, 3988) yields 10.14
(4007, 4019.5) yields 22.45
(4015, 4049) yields 23.08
